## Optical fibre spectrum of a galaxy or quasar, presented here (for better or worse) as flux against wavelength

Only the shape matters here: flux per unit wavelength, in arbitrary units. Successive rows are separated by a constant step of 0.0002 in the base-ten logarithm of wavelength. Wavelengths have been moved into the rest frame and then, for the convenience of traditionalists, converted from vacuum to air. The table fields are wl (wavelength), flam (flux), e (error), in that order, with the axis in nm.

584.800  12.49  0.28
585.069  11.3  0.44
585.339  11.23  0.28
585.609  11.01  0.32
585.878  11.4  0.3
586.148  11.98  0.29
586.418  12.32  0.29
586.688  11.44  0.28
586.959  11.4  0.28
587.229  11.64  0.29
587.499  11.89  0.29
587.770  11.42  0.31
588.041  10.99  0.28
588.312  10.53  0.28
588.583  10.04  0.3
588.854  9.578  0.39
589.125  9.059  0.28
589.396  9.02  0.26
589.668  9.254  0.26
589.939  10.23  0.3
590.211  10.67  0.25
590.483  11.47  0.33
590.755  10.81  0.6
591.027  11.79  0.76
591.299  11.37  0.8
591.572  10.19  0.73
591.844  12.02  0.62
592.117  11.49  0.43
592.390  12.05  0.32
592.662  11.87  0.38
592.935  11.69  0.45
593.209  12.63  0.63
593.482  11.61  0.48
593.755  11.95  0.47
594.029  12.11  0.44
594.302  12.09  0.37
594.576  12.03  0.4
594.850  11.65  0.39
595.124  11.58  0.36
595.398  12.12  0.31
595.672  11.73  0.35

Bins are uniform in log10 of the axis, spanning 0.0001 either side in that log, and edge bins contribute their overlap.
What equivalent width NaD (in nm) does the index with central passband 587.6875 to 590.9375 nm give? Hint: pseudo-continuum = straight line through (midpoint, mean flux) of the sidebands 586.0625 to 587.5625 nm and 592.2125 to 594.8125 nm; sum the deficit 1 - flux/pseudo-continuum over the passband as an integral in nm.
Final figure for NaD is 0.44 nm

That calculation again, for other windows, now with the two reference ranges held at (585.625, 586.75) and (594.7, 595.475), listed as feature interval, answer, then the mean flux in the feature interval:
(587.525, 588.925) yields 0.13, 10.7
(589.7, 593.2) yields 0.14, 11.3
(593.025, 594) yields -0.02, 12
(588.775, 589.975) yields 0.24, 9.36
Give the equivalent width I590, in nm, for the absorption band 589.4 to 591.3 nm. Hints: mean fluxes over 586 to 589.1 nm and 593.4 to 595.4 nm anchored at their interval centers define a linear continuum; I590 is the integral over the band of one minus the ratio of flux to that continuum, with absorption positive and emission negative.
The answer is 0.13 nm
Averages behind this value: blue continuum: 11.1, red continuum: 11.9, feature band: 10.6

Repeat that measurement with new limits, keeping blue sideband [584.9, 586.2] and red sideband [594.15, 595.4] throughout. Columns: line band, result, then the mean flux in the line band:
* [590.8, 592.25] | 0.05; 11.3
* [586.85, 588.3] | 0.01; 11.4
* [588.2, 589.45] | 0.20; 9.67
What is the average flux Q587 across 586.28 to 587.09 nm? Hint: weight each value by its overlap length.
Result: 11.7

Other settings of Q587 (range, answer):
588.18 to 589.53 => 9.65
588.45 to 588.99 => 9.81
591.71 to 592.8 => 11.9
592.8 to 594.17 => 12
